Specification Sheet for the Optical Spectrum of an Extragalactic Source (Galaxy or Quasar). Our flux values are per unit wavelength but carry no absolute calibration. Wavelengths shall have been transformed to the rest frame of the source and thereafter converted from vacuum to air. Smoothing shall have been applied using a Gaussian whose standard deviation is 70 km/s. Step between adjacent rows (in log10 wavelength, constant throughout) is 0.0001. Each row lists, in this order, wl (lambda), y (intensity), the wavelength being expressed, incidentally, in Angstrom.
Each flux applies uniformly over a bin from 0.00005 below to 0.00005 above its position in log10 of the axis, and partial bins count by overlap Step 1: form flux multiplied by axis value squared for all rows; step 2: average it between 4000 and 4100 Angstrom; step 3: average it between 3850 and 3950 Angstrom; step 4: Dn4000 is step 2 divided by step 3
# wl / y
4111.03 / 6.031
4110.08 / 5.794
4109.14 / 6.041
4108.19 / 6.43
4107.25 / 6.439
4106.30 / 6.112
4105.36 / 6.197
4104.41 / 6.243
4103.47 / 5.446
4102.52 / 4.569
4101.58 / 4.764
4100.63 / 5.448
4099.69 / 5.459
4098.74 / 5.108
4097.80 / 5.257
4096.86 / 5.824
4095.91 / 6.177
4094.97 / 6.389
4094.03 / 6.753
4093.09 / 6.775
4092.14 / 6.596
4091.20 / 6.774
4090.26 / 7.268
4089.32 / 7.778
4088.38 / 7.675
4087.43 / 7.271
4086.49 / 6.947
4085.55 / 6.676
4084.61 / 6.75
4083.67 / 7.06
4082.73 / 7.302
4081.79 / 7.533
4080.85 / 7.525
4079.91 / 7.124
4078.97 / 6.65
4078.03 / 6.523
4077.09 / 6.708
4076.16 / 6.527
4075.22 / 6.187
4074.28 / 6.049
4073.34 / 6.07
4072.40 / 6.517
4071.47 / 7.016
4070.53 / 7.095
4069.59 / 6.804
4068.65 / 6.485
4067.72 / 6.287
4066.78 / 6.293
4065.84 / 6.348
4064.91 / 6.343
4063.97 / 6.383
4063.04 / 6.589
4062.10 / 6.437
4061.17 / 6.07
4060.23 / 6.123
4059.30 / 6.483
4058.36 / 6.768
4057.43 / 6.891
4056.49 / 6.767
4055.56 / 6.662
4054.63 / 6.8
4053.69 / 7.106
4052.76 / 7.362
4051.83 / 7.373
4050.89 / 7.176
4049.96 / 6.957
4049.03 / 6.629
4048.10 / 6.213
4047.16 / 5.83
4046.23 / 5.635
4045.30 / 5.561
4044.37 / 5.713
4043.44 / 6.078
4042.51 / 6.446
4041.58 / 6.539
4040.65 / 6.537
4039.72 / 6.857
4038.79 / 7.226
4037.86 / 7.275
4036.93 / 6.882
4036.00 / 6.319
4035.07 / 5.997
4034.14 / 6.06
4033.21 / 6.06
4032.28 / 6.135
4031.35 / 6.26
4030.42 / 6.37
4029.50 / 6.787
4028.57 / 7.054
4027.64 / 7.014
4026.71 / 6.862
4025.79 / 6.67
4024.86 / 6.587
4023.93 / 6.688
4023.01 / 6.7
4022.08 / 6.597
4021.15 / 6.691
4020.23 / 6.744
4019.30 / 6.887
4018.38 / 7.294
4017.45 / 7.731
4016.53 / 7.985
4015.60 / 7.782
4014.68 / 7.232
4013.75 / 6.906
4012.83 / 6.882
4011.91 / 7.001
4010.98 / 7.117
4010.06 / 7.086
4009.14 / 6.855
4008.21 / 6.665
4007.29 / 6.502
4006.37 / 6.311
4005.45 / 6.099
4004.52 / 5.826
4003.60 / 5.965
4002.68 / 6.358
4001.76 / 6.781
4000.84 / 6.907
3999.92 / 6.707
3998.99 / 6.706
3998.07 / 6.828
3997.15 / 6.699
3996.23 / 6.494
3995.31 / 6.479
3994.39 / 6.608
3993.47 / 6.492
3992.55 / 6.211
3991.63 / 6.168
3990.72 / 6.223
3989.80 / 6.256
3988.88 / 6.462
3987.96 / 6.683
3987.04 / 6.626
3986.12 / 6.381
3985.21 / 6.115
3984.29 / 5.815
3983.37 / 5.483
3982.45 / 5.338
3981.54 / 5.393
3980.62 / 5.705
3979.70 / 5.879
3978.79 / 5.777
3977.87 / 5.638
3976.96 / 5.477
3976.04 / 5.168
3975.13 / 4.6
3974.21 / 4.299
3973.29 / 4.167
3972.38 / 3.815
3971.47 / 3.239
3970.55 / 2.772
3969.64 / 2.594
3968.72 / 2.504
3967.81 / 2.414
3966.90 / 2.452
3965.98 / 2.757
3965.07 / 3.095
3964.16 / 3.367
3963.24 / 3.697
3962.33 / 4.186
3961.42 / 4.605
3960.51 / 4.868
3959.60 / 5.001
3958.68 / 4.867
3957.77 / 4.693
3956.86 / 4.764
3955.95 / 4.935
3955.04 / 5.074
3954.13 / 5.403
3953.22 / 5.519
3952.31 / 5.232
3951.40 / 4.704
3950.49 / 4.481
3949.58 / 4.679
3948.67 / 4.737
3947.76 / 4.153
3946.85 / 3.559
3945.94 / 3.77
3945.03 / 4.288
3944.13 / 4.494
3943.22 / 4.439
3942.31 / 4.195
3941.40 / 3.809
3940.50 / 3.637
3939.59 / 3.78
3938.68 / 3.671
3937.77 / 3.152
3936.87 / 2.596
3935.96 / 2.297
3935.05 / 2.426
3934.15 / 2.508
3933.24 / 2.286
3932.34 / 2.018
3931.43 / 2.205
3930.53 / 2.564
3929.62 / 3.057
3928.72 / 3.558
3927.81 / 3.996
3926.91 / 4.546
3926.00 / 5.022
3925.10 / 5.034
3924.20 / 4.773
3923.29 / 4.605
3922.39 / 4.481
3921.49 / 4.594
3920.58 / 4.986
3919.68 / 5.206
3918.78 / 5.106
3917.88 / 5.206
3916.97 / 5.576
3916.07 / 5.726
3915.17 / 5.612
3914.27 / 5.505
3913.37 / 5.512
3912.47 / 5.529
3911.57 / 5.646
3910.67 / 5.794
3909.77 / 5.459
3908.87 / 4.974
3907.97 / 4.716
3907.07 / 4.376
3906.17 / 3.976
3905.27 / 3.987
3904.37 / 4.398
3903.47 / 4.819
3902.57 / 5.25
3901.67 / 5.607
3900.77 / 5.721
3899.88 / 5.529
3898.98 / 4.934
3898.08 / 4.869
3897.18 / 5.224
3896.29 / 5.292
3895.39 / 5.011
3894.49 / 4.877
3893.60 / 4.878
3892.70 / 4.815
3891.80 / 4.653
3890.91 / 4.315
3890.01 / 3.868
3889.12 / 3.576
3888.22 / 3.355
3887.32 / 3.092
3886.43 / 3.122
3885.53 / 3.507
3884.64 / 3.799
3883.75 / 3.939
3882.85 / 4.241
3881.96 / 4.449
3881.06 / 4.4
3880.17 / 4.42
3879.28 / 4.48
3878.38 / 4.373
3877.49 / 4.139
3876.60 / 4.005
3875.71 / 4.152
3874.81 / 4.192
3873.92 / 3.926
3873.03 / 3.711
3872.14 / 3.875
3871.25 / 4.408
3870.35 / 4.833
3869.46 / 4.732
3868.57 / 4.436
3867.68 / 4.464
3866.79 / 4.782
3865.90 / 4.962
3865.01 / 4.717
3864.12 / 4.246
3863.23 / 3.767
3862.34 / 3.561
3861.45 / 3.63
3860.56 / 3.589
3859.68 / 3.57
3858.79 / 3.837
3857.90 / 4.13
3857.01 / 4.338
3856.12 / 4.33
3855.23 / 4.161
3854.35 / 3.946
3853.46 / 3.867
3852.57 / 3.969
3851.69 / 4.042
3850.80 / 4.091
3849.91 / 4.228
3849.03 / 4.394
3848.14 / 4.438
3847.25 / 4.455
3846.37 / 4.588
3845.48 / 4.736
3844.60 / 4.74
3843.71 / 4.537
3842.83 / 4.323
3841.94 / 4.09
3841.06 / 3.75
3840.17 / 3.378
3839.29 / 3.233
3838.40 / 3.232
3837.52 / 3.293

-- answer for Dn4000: 1.68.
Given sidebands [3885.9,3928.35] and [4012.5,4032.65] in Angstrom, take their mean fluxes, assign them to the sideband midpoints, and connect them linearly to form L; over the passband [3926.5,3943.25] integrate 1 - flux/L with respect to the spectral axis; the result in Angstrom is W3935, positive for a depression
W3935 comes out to 6.81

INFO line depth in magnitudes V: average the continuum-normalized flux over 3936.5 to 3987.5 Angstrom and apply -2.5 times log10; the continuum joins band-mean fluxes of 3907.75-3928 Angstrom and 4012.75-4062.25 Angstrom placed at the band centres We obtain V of 0.28 mag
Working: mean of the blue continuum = 5.13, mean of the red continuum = 6.68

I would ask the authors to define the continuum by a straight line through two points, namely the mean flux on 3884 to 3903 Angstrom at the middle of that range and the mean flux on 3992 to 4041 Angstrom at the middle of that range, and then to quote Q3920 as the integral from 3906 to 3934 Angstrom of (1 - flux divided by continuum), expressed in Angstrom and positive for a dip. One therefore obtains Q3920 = 2.38 Angstrom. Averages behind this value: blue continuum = 4.53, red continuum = 6.71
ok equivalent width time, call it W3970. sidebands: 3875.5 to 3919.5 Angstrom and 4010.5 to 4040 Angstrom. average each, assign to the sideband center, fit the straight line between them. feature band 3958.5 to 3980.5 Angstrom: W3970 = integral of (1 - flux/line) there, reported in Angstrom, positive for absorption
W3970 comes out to 6.9 Angstrom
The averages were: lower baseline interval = 4.7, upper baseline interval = 6.83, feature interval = 4.07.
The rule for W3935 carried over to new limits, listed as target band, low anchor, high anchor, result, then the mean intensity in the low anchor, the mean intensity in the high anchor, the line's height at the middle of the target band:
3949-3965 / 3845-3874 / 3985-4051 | 2.83 Angstrom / 4.21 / 6.6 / 5.68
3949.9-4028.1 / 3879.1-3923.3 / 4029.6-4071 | 1.54 Angstrom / 4.75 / 6.51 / 5.78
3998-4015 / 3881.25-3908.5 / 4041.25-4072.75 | -2.24 Angstrom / 4.47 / 6.52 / 5.89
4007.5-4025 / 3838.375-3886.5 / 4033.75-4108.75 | -3.43 Angstrom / 4.15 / 6.49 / 5.87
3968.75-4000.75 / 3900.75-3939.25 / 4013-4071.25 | 0.00 Angstrom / 4.35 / 6.65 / 5.57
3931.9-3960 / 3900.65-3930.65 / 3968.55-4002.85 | 6.37 Angstrom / 4.86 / 5.65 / 5.2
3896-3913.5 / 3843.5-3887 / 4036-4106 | -1.67 Angstrom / 4.18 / 6.51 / 4.63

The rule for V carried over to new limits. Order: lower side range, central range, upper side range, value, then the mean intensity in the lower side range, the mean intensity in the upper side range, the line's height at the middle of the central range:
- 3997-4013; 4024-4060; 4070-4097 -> 0.023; 6.62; 6.82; 6.72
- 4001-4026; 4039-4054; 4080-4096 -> 0.065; 6.82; 7.04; 6.91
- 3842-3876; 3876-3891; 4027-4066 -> 0.150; 4.23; 6.53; 4.53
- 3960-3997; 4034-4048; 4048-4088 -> -0.024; 4.98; 6.73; 6.2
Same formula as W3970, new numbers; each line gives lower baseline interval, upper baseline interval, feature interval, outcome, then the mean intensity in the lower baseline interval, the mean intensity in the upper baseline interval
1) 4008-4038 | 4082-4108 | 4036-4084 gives -0.3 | 6.82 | 6.35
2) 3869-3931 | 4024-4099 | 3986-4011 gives -3.0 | 4.58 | 6.61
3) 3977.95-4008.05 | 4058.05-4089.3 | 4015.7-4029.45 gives -1.2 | 6.26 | 6.7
